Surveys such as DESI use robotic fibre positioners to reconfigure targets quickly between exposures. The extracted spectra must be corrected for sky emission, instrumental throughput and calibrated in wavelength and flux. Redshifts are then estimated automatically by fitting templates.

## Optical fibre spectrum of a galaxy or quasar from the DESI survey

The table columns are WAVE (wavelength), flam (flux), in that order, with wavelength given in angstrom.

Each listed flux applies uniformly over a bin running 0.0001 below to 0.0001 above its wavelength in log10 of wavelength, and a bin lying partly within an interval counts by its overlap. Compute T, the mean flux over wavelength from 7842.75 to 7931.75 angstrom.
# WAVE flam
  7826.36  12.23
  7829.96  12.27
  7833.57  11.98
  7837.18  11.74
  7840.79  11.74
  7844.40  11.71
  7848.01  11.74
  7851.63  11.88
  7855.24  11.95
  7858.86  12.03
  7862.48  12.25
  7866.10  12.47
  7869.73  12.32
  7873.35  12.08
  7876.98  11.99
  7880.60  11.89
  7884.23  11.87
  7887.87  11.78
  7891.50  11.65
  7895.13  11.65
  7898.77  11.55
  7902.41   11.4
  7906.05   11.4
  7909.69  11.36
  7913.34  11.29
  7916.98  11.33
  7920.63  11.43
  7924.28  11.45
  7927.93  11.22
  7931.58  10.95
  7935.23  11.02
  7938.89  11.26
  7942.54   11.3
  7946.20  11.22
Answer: 11.7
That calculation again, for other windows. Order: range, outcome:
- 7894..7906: 11.5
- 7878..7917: 11.6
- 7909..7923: 11.4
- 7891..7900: 11.6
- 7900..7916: 11.4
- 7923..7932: 11.2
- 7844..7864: 11.9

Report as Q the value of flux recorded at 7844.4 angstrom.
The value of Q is 11.71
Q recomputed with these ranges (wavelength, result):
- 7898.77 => 11.55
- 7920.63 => 11.43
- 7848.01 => 11.74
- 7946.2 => 11.22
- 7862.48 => 12.25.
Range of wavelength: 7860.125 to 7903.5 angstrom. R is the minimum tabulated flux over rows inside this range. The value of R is 11.4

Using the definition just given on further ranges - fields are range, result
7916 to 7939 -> 10.95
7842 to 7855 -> 11.71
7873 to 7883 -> 11.89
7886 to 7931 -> 11.22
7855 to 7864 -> 11.95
